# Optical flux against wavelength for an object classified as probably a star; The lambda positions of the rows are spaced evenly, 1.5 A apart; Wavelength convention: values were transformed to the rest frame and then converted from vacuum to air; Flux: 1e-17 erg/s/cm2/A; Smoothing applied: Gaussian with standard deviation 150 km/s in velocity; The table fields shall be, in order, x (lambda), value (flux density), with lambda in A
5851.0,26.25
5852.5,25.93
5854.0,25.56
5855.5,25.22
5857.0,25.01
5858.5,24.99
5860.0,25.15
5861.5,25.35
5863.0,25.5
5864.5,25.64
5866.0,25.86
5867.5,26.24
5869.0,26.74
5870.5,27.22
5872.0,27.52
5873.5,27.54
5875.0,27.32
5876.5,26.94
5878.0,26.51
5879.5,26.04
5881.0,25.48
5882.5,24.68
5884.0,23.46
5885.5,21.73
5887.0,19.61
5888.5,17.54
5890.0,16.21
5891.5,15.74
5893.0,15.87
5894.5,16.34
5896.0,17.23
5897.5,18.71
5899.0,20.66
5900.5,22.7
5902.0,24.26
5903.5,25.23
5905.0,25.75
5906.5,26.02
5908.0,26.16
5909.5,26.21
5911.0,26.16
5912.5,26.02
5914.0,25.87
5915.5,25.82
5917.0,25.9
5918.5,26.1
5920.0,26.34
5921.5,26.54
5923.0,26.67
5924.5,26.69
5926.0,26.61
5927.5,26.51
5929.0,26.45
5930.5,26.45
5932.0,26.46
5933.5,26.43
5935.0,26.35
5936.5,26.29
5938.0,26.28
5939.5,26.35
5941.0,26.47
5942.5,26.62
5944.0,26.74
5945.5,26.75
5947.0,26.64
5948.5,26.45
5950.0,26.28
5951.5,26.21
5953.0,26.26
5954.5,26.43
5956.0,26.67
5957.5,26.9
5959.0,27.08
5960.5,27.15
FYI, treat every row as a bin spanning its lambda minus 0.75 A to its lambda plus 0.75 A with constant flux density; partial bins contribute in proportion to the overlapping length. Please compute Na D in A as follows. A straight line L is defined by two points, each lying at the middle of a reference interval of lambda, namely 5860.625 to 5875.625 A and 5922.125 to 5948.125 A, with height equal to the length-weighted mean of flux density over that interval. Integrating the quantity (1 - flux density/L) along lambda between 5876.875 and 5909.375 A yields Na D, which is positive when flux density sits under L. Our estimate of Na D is 5.68 A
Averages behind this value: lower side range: 26.5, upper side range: 26.5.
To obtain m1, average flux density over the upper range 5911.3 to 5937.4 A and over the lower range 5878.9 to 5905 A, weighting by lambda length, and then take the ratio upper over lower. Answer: 1.27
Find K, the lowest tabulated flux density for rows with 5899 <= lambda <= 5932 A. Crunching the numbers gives 20.66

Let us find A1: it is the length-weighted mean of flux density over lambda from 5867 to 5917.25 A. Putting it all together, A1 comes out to 23.5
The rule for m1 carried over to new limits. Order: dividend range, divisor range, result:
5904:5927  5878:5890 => 1.16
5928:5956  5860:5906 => 1.14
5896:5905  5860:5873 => 0.85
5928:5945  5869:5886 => 1.02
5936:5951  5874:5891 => 1.14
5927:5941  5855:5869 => 1.03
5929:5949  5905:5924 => 1.01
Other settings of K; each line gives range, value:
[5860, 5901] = 15.74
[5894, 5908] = 16.34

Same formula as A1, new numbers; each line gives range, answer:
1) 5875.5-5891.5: 22.6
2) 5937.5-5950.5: 26.5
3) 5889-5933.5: 23.9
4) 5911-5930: 26.3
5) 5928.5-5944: 26.4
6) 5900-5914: 25.5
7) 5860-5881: 26.4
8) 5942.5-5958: 26.5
